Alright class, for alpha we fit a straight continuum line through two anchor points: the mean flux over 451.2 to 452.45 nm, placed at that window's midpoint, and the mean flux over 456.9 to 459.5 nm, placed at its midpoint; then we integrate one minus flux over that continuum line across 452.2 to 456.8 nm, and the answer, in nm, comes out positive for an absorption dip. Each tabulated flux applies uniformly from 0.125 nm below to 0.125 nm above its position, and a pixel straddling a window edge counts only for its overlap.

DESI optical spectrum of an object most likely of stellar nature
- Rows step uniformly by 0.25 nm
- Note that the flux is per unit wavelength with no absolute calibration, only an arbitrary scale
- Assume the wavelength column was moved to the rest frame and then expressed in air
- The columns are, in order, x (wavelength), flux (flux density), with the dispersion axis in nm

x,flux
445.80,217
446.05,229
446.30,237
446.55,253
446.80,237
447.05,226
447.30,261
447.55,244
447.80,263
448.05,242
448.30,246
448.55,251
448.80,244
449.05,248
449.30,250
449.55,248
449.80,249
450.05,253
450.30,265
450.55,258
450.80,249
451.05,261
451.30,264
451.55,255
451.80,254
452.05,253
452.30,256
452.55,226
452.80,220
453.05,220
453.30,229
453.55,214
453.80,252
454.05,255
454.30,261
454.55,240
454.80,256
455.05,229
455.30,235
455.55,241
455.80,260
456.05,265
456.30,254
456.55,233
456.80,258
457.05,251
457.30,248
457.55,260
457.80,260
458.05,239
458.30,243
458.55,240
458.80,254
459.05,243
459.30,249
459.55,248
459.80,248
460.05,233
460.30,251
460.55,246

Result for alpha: 0.20 nm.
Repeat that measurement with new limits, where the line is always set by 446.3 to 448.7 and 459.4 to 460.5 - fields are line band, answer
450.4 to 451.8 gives -0.06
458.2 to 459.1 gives 0.00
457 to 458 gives -0.03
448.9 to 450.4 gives -0.03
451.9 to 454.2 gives 0.09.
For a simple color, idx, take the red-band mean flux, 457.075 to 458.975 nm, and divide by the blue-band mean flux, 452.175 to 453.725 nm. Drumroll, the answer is 1.1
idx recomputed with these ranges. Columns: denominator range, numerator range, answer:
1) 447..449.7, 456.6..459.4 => 1.00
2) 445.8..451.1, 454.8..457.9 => 1.01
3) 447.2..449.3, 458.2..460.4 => 0.98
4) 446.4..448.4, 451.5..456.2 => 0.99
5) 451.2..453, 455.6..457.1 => 1.03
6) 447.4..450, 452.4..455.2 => 0.95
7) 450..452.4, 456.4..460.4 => 0.96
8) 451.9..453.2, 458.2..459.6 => 1.05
